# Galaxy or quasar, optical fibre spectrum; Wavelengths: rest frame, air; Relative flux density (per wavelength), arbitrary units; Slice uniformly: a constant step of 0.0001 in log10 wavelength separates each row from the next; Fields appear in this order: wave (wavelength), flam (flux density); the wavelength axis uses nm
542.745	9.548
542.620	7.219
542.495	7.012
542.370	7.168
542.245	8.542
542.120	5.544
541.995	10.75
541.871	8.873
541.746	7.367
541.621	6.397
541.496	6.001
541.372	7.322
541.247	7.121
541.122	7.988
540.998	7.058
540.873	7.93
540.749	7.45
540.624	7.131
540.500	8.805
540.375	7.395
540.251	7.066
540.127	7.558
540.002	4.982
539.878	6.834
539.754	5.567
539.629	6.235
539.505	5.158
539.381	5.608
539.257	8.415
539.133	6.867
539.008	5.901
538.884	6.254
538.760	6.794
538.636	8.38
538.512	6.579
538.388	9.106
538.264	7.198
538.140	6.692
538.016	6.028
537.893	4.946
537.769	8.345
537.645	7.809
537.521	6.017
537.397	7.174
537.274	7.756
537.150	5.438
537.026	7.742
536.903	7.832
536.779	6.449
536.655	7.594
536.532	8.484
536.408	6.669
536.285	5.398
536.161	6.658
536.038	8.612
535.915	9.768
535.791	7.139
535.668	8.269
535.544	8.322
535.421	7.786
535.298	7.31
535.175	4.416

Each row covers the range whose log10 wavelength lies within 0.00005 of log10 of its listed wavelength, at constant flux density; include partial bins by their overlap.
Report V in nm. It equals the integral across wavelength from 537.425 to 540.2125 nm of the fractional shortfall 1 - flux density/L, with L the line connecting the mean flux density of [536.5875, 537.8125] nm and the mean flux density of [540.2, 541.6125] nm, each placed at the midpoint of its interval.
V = 0.22 nm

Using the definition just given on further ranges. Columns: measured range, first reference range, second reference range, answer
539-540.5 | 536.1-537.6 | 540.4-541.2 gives 0.18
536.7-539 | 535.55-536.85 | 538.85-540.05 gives -0.06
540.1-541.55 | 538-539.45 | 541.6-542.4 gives 0.03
